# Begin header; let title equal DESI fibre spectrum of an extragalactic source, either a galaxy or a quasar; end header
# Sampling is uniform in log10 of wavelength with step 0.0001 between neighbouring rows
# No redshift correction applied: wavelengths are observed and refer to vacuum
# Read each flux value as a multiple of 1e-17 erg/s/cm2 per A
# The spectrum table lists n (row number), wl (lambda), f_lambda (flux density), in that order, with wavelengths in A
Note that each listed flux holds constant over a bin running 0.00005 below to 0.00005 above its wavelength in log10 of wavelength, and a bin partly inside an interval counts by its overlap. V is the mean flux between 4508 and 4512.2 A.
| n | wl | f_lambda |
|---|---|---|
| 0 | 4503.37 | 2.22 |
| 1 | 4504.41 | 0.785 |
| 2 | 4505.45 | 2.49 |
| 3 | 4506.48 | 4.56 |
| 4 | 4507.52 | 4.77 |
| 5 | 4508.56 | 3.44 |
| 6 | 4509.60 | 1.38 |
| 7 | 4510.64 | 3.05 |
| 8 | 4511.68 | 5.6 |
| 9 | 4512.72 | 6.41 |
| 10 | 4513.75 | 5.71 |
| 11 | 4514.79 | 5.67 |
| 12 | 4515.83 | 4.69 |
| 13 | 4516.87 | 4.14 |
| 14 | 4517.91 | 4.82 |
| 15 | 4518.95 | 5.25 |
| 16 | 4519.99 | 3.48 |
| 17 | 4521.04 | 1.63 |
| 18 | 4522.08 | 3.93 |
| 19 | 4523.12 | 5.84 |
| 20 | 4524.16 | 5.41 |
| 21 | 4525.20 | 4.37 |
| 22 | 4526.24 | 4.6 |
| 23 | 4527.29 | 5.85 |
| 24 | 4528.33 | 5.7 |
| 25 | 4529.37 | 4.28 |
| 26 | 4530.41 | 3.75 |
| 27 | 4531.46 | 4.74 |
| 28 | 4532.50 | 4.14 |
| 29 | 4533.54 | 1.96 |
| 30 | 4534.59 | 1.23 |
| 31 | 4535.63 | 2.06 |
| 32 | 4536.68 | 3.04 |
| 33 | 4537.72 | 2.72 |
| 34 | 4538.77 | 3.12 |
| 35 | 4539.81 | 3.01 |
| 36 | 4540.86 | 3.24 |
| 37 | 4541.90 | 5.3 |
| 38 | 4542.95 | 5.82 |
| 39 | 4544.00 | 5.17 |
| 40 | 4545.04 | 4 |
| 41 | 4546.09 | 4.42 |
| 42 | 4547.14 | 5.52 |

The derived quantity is 3.38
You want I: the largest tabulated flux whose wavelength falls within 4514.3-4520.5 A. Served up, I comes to 5.67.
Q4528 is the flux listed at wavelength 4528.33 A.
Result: 5.7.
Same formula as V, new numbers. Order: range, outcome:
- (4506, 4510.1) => 3.53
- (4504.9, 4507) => 3.49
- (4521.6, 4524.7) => 5.08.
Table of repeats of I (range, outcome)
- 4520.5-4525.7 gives 5.84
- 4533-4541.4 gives 3.24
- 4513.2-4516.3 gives 5.71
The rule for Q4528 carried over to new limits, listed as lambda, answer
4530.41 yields 3.75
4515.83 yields 4.69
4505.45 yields 2.49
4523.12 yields 5.84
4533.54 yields 1.96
